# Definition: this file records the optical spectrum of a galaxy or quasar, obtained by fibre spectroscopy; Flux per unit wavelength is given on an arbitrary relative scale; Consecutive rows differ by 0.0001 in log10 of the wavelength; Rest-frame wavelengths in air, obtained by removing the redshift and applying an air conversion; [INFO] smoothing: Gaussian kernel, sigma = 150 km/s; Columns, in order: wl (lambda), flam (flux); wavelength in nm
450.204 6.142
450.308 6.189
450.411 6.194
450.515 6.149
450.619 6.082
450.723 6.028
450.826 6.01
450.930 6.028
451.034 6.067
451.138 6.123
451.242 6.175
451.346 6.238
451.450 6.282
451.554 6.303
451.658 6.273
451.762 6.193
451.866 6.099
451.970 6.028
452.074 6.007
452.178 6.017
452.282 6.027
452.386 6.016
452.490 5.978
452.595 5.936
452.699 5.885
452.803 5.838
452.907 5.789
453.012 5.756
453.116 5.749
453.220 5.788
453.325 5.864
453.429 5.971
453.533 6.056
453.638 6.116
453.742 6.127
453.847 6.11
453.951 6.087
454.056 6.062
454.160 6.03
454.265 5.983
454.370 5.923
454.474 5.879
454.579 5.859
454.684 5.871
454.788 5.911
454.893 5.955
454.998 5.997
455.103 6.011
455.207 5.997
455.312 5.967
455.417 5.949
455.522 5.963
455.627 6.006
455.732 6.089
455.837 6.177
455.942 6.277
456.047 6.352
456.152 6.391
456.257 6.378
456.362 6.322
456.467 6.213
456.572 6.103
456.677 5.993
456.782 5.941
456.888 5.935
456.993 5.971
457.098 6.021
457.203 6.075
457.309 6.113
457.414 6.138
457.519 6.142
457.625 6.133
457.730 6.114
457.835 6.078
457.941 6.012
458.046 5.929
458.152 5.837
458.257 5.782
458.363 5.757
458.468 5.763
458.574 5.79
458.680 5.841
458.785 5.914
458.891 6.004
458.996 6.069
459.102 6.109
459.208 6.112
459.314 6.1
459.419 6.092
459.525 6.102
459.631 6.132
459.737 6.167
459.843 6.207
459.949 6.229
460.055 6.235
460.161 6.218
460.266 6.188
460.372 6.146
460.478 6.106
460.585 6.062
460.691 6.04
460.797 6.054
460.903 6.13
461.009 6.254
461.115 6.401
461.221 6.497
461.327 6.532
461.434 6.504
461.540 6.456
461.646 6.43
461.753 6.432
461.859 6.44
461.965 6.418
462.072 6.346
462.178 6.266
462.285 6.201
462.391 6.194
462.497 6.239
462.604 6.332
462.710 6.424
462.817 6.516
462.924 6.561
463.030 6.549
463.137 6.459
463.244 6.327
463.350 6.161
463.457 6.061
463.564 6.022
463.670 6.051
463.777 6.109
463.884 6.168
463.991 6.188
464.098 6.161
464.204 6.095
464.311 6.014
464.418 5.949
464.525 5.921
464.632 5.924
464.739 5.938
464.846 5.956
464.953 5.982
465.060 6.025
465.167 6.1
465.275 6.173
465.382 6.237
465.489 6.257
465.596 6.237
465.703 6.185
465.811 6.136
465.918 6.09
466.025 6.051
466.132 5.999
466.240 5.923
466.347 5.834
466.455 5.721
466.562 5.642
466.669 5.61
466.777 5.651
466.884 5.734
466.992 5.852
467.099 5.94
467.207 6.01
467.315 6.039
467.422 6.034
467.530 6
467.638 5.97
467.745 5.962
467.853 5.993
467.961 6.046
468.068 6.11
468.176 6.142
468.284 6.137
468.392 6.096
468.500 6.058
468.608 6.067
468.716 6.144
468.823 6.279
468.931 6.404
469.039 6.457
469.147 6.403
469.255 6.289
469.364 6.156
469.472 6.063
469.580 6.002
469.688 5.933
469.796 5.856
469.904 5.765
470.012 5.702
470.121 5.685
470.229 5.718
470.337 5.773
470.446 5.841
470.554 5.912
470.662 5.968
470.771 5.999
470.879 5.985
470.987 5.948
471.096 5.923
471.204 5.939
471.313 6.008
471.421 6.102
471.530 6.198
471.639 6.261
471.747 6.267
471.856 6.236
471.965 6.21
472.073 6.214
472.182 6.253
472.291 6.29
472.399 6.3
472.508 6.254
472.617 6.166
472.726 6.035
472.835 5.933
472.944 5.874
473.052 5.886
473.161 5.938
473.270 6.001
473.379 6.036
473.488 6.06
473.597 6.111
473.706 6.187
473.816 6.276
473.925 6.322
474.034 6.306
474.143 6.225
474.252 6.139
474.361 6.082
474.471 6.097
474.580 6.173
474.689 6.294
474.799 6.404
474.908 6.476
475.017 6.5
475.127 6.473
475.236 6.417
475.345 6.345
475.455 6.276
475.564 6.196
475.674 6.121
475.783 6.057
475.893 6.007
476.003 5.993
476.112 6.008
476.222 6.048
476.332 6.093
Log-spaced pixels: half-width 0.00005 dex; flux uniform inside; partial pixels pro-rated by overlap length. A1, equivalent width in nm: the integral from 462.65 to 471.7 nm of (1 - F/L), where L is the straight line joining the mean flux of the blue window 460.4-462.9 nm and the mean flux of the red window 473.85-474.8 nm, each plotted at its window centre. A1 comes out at 0.320 nm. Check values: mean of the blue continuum 6.32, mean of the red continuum 6.22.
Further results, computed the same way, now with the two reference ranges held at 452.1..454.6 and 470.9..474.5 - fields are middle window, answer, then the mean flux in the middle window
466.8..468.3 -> 0.022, 5.99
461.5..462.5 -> -0.053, 6.35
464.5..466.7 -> 0.021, 6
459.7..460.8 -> -0.026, 6.15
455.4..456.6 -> -0.043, 6.19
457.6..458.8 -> 0.018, 5.91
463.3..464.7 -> -0.004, 6.06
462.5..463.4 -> -0.055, 6.41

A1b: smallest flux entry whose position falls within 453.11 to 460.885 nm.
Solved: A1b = 5.749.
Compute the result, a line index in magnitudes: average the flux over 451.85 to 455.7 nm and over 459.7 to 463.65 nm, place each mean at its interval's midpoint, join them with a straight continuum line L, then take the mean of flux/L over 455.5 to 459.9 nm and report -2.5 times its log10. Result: 0.01 mag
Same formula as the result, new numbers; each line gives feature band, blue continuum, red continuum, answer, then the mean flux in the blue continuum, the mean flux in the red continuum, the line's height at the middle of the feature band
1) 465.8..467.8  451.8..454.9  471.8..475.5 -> 0.04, 5.96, 6.2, 6.12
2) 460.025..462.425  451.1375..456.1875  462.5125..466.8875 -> -0.04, 6.03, 6.09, 6.07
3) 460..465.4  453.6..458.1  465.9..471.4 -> -0.04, 6.06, 5.98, 6.02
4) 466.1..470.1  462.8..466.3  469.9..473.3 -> 0.01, 6.13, 6.02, 6.08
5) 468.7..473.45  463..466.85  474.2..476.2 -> 0.02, 6.05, 6.22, 6.15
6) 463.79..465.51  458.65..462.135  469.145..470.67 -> 0.00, 6.22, 5.92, 6.08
